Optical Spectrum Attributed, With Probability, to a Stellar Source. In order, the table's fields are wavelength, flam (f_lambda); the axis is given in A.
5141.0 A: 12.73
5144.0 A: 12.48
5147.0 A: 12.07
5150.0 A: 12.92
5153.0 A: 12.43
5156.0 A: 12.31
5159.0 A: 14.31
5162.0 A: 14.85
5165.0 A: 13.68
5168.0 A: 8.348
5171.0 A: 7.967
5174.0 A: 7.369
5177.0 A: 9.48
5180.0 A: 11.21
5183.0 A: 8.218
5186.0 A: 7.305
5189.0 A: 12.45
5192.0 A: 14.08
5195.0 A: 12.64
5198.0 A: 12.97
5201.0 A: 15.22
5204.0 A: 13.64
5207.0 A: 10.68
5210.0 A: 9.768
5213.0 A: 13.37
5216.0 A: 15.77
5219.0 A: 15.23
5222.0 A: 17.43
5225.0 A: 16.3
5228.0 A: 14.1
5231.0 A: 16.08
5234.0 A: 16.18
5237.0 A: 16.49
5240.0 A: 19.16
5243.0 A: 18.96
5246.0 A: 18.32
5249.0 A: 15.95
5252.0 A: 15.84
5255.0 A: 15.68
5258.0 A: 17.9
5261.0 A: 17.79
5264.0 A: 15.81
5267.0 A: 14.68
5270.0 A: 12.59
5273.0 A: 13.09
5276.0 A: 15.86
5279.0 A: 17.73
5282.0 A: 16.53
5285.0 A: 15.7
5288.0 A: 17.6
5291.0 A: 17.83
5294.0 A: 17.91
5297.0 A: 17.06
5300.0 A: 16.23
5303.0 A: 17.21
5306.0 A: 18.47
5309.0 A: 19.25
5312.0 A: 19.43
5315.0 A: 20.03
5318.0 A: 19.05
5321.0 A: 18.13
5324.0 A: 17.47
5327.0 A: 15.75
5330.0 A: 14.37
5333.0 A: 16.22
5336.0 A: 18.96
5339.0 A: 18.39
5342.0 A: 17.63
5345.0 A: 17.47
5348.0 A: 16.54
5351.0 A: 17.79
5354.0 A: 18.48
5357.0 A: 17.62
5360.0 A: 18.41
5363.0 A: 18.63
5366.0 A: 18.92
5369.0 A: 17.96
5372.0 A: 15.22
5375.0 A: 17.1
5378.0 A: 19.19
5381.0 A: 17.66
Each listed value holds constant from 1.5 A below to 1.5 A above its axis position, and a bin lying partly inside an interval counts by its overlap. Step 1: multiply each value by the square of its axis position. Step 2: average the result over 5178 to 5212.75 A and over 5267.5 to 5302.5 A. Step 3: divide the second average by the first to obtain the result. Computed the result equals 1.43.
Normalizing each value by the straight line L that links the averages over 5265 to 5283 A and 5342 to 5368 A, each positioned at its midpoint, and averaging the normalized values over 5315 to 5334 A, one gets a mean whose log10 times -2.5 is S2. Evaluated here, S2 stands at -0.016 mag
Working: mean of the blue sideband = 15.1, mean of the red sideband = 18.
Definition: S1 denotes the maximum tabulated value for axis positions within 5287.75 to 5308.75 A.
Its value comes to 18.47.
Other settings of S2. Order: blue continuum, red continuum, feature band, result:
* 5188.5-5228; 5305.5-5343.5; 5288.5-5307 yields -0.03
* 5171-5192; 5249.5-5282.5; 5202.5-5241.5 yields -0.19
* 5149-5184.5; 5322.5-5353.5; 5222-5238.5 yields -0.20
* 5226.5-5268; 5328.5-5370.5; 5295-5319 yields -0.06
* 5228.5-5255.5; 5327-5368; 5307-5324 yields -0.10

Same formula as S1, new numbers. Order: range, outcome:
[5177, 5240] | 19.16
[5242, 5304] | 18.96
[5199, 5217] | 15.77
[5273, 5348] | 20.03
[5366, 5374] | 18.92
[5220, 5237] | 17.43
